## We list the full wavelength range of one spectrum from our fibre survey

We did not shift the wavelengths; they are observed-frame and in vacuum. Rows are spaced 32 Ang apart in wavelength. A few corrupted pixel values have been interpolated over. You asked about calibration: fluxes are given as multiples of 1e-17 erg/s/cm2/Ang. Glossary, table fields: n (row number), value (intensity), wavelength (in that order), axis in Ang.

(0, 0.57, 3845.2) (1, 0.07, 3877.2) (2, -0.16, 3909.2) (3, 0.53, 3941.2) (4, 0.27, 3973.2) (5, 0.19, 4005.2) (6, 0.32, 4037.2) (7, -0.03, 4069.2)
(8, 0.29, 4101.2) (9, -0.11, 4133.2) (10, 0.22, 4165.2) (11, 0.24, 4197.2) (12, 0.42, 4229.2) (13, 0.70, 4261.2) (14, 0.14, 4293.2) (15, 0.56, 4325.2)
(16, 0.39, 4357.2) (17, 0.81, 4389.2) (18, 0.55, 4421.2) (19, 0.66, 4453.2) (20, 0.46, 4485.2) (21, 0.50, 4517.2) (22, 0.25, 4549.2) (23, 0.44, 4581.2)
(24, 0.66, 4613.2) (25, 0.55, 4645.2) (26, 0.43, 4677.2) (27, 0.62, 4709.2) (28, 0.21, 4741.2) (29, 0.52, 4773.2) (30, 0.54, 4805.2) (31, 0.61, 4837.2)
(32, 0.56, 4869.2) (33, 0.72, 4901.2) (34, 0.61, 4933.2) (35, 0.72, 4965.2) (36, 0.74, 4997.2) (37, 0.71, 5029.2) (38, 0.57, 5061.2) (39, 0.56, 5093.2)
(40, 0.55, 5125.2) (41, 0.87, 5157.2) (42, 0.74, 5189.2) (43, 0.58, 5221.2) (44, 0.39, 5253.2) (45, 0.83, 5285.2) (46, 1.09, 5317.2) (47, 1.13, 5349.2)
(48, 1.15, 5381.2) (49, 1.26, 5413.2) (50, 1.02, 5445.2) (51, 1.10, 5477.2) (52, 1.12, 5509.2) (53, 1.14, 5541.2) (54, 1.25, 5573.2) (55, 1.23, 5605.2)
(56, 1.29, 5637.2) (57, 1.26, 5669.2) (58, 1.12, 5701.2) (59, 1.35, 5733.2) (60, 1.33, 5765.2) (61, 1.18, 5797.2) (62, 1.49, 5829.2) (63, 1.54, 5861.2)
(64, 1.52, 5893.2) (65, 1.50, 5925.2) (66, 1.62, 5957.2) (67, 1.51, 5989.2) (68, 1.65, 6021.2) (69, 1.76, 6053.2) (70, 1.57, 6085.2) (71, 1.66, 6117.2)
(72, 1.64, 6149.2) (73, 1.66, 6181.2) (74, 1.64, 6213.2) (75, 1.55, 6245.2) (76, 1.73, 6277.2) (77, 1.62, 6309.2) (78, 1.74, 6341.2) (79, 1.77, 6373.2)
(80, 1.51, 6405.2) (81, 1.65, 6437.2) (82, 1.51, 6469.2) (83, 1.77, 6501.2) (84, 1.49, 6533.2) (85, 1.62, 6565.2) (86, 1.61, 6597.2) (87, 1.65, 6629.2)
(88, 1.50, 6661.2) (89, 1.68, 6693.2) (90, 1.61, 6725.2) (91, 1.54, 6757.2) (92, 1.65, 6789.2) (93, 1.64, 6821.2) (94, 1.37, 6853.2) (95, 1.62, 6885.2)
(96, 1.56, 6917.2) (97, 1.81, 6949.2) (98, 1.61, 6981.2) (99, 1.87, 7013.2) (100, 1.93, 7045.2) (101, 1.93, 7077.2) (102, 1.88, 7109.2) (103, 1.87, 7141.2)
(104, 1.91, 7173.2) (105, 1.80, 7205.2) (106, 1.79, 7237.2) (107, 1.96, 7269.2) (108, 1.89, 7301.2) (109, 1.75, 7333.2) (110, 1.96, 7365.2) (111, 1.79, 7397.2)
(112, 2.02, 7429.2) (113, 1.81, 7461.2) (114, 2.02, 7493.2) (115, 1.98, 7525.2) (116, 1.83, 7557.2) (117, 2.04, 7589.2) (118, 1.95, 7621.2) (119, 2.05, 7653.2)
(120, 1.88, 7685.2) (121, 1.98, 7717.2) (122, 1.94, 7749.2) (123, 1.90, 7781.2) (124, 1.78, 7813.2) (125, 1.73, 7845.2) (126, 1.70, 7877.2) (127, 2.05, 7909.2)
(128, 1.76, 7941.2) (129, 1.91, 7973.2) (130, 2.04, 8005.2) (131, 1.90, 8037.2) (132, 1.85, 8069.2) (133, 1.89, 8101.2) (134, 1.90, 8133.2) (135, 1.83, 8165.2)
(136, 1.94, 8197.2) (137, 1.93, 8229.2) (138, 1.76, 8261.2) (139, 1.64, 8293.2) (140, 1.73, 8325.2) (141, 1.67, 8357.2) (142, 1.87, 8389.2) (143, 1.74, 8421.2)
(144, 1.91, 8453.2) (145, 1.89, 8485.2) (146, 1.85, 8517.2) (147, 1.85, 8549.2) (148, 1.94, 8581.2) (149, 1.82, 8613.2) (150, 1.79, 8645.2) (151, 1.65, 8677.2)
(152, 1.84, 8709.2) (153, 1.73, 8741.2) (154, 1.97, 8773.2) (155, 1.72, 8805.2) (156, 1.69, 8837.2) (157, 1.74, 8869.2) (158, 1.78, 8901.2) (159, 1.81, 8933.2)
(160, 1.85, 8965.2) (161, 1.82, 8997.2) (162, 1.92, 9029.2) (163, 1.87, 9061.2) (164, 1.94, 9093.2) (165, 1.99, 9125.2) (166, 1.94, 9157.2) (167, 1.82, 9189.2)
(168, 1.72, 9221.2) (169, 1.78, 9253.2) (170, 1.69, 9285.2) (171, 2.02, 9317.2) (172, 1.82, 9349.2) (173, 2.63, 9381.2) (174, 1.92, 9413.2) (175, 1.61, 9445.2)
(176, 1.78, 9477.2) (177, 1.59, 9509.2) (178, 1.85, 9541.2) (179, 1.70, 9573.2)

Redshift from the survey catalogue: 0.324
